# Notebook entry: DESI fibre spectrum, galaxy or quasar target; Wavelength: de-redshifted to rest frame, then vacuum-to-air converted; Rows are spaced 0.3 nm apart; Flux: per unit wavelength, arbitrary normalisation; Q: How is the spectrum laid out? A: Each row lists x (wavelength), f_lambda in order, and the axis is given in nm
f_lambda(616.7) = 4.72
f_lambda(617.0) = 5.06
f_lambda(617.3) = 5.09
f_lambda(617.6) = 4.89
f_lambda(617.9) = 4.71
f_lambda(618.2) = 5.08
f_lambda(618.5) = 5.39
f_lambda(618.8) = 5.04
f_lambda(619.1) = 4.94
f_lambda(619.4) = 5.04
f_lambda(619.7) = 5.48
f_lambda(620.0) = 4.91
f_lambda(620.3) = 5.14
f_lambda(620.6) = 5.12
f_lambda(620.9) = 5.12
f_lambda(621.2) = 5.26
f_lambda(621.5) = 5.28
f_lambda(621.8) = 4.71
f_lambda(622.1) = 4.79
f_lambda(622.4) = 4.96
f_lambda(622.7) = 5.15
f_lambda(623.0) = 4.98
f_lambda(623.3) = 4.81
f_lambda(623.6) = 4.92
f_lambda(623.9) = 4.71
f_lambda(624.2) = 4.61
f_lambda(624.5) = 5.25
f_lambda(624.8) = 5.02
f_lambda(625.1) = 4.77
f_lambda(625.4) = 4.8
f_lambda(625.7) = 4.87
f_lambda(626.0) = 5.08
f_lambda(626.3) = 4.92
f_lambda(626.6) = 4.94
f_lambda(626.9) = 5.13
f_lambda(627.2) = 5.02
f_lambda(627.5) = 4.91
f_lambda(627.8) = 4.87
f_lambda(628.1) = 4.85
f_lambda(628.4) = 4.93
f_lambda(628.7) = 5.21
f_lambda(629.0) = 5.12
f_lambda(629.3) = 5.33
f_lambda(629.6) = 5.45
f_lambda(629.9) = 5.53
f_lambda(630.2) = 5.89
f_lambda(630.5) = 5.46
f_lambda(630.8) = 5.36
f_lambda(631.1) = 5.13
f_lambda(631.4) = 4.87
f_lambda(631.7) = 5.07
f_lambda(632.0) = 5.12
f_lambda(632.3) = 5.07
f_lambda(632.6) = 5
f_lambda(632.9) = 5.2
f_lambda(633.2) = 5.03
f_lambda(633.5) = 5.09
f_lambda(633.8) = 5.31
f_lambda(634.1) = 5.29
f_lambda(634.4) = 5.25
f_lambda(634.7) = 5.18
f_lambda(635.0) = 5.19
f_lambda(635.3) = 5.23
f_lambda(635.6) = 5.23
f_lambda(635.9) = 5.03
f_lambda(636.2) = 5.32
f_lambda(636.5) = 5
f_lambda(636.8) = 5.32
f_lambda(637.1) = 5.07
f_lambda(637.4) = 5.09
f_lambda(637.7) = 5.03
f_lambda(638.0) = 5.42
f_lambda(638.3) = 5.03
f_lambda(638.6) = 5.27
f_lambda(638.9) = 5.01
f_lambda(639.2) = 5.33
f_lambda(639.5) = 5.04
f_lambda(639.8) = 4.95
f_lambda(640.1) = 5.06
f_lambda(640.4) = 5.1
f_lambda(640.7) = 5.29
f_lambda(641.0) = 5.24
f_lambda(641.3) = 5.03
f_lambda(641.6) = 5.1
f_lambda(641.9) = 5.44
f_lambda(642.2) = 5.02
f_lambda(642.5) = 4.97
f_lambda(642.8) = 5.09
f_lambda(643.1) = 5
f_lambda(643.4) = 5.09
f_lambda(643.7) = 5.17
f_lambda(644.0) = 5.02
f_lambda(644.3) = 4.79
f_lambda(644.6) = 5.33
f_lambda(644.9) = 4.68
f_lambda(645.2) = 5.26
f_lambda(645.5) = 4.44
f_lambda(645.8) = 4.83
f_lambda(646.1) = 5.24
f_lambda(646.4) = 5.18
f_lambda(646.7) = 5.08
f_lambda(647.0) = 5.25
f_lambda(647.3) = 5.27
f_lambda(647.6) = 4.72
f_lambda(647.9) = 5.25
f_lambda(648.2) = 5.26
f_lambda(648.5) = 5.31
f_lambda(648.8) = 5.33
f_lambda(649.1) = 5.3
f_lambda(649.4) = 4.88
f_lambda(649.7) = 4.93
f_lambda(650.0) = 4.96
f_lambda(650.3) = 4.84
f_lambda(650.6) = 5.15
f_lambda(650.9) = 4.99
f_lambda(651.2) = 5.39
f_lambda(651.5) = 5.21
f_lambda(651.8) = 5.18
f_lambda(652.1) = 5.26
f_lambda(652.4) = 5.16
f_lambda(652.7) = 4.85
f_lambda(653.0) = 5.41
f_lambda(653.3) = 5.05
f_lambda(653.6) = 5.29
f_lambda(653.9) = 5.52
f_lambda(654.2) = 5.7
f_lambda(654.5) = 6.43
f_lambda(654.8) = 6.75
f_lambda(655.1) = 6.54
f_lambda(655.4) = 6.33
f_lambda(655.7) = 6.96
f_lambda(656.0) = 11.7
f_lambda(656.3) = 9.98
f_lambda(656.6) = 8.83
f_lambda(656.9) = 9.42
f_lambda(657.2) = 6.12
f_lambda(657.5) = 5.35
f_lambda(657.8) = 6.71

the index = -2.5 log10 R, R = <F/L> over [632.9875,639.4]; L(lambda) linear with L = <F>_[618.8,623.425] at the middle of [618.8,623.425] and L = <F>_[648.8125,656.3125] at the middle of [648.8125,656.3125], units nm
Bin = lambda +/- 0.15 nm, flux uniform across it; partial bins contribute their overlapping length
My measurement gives 0.05 mag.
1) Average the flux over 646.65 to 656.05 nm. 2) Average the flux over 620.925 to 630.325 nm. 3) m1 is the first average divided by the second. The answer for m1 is 1.1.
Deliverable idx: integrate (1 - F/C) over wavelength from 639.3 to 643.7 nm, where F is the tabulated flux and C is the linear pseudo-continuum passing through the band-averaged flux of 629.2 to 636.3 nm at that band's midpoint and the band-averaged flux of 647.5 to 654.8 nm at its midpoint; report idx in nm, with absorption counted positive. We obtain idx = 0.12 nm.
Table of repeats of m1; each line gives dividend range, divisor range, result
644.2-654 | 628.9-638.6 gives 0.98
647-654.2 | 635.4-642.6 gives 1.00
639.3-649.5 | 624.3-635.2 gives 0.99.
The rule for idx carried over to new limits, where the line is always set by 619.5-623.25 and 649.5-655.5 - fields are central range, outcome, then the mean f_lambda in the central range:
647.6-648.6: 0.04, 5.19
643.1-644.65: 0.08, 5.06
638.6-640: 0.05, 5.1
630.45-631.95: 0.01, 5.16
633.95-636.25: 0.01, 5.21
